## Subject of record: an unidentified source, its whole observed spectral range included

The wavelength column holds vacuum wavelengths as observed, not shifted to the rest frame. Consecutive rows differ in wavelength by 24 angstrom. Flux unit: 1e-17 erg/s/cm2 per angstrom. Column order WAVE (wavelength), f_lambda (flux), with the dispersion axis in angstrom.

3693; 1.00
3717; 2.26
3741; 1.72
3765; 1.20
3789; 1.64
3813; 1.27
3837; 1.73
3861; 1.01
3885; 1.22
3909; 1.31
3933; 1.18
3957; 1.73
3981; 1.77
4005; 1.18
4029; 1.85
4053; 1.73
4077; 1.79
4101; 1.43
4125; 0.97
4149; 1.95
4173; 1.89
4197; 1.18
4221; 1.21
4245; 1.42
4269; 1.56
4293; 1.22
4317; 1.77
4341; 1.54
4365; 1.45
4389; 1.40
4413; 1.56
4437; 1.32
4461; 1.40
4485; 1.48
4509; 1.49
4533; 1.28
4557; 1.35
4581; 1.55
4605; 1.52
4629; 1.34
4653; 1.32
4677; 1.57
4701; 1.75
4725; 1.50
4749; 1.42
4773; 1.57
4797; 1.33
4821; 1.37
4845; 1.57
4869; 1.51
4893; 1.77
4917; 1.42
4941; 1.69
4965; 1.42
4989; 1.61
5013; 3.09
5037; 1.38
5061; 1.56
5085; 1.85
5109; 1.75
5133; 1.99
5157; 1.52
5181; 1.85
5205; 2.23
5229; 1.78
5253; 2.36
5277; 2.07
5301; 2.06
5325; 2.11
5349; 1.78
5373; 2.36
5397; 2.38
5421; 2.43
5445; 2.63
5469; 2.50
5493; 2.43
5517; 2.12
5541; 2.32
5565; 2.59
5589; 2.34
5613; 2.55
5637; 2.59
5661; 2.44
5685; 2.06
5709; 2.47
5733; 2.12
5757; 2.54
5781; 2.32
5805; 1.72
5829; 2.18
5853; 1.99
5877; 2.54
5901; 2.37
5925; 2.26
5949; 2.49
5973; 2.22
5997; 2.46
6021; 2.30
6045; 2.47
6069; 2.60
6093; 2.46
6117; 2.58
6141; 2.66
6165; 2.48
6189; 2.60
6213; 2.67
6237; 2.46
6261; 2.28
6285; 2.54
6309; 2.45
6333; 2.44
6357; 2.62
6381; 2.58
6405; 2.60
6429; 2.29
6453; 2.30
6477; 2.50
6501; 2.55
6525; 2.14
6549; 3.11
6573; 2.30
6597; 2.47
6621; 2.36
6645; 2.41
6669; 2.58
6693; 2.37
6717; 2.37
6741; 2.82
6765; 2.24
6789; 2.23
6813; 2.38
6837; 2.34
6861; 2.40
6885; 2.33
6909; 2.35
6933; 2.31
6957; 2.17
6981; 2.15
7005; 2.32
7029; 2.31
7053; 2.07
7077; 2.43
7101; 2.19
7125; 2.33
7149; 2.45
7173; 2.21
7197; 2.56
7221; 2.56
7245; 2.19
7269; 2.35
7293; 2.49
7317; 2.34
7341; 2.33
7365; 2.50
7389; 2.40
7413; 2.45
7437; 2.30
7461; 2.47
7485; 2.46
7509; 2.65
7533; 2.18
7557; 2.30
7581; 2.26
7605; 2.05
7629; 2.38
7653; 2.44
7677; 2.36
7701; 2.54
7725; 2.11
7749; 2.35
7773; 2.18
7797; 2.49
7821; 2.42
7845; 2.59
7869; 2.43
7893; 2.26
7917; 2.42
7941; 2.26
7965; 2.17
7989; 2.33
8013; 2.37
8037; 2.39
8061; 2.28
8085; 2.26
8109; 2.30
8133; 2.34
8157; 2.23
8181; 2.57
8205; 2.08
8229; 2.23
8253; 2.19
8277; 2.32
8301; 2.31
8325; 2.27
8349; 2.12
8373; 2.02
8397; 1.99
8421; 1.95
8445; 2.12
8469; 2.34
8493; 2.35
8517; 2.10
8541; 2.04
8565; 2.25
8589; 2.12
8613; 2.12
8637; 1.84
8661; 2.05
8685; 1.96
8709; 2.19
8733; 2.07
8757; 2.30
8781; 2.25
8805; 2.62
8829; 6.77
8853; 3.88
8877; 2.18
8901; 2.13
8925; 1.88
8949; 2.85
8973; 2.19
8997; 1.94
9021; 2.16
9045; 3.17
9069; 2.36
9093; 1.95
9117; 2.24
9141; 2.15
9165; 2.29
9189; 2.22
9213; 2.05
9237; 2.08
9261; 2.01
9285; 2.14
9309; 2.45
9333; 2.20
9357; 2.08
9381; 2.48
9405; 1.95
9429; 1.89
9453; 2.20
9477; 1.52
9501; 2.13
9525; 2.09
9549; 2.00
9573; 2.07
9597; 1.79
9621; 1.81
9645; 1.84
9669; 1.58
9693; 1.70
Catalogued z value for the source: 0.35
